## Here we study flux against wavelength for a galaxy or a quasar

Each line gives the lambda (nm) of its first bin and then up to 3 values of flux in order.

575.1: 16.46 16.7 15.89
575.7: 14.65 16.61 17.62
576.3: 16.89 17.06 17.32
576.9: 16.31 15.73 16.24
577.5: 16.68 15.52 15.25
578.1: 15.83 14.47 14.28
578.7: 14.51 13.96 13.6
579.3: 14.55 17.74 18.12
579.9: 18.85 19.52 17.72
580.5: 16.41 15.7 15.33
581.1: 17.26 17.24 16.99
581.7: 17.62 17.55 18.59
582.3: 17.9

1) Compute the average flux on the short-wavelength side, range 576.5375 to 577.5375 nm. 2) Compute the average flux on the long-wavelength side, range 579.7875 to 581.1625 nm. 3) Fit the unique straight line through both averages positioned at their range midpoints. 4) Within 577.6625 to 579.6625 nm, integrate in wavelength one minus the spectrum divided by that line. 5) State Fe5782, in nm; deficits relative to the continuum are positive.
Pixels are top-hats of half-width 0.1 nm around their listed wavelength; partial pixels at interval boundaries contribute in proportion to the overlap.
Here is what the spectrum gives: 0.21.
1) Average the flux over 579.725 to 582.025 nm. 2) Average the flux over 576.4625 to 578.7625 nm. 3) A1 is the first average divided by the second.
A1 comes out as 1.1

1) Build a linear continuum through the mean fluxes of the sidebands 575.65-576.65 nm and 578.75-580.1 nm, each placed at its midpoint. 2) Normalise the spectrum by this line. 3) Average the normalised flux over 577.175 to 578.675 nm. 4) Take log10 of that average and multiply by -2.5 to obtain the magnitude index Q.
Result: 0.073 mag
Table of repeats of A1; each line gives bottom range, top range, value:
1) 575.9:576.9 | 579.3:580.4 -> 1.06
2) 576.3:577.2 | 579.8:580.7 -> 1.07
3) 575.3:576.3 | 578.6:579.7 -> 0.93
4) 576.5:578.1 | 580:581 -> 1.05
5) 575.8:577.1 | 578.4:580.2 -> 0.96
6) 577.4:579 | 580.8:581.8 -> 1.12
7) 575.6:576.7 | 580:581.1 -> 1.02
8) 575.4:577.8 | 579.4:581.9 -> 1.06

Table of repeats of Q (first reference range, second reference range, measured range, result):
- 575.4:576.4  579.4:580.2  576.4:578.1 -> 0.06 mag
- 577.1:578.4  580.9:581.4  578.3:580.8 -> 0.01 mag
